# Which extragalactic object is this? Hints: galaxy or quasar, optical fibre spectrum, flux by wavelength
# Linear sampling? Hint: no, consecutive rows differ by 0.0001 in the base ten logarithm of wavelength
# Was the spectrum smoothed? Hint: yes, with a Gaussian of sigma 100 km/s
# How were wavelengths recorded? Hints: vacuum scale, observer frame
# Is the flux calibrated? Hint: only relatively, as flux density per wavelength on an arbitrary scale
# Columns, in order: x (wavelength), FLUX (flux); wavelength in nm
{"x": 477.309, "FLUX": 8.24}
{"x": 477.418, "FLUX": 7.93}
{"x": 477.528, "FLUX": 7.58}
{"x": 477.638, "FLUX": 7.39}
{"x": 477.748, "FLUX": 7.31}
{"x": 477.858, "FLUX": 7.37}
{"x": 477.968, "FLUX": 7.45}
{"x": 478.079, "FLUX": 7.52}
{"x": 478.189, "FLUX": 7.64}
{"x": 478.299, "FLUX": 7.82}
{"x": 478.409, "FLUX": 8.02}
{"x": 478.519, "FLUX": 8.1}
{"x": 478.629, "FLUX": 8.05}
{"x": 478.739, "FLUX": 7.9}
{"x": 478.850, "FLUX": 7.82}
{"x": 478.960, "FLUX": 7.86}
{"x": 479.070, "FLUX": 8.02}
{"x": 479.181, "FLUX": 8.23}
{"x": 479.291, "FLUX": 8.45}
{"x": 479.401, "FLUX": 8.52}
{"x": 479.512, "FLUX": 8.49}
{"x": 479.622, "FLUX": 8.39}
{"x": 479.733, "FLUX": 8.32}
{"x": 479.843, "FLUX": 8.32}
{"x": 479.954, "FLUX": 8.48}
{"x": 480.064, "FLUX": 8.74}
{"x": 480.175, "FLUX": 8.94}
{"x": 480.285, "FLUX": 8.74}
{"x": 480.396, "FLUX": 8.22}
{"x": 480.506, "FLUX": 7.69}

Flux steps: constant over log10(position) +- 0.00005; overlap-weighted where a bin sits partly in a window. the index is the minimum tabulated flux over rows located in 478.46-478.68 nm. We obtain 8.05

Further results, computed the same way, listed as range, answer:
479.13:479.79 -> 8.23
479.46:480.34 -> 8.32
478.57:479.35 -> 7.82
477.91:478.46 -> 7.45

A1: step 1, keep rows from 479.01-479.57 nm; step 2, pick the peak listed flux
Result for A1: 8.52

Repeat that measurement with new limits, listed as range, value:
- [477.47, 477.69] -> 7.58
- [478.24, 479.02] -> 8.1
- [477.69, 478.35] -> 7.82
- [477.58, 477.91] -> 7.39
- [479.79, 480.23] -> 8.94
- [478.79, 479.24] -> 8.23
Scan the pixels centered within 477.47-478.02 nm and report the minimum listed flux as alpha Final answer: 7.31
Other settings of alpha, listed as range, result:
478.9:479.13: 7.86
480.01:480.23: 8.74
